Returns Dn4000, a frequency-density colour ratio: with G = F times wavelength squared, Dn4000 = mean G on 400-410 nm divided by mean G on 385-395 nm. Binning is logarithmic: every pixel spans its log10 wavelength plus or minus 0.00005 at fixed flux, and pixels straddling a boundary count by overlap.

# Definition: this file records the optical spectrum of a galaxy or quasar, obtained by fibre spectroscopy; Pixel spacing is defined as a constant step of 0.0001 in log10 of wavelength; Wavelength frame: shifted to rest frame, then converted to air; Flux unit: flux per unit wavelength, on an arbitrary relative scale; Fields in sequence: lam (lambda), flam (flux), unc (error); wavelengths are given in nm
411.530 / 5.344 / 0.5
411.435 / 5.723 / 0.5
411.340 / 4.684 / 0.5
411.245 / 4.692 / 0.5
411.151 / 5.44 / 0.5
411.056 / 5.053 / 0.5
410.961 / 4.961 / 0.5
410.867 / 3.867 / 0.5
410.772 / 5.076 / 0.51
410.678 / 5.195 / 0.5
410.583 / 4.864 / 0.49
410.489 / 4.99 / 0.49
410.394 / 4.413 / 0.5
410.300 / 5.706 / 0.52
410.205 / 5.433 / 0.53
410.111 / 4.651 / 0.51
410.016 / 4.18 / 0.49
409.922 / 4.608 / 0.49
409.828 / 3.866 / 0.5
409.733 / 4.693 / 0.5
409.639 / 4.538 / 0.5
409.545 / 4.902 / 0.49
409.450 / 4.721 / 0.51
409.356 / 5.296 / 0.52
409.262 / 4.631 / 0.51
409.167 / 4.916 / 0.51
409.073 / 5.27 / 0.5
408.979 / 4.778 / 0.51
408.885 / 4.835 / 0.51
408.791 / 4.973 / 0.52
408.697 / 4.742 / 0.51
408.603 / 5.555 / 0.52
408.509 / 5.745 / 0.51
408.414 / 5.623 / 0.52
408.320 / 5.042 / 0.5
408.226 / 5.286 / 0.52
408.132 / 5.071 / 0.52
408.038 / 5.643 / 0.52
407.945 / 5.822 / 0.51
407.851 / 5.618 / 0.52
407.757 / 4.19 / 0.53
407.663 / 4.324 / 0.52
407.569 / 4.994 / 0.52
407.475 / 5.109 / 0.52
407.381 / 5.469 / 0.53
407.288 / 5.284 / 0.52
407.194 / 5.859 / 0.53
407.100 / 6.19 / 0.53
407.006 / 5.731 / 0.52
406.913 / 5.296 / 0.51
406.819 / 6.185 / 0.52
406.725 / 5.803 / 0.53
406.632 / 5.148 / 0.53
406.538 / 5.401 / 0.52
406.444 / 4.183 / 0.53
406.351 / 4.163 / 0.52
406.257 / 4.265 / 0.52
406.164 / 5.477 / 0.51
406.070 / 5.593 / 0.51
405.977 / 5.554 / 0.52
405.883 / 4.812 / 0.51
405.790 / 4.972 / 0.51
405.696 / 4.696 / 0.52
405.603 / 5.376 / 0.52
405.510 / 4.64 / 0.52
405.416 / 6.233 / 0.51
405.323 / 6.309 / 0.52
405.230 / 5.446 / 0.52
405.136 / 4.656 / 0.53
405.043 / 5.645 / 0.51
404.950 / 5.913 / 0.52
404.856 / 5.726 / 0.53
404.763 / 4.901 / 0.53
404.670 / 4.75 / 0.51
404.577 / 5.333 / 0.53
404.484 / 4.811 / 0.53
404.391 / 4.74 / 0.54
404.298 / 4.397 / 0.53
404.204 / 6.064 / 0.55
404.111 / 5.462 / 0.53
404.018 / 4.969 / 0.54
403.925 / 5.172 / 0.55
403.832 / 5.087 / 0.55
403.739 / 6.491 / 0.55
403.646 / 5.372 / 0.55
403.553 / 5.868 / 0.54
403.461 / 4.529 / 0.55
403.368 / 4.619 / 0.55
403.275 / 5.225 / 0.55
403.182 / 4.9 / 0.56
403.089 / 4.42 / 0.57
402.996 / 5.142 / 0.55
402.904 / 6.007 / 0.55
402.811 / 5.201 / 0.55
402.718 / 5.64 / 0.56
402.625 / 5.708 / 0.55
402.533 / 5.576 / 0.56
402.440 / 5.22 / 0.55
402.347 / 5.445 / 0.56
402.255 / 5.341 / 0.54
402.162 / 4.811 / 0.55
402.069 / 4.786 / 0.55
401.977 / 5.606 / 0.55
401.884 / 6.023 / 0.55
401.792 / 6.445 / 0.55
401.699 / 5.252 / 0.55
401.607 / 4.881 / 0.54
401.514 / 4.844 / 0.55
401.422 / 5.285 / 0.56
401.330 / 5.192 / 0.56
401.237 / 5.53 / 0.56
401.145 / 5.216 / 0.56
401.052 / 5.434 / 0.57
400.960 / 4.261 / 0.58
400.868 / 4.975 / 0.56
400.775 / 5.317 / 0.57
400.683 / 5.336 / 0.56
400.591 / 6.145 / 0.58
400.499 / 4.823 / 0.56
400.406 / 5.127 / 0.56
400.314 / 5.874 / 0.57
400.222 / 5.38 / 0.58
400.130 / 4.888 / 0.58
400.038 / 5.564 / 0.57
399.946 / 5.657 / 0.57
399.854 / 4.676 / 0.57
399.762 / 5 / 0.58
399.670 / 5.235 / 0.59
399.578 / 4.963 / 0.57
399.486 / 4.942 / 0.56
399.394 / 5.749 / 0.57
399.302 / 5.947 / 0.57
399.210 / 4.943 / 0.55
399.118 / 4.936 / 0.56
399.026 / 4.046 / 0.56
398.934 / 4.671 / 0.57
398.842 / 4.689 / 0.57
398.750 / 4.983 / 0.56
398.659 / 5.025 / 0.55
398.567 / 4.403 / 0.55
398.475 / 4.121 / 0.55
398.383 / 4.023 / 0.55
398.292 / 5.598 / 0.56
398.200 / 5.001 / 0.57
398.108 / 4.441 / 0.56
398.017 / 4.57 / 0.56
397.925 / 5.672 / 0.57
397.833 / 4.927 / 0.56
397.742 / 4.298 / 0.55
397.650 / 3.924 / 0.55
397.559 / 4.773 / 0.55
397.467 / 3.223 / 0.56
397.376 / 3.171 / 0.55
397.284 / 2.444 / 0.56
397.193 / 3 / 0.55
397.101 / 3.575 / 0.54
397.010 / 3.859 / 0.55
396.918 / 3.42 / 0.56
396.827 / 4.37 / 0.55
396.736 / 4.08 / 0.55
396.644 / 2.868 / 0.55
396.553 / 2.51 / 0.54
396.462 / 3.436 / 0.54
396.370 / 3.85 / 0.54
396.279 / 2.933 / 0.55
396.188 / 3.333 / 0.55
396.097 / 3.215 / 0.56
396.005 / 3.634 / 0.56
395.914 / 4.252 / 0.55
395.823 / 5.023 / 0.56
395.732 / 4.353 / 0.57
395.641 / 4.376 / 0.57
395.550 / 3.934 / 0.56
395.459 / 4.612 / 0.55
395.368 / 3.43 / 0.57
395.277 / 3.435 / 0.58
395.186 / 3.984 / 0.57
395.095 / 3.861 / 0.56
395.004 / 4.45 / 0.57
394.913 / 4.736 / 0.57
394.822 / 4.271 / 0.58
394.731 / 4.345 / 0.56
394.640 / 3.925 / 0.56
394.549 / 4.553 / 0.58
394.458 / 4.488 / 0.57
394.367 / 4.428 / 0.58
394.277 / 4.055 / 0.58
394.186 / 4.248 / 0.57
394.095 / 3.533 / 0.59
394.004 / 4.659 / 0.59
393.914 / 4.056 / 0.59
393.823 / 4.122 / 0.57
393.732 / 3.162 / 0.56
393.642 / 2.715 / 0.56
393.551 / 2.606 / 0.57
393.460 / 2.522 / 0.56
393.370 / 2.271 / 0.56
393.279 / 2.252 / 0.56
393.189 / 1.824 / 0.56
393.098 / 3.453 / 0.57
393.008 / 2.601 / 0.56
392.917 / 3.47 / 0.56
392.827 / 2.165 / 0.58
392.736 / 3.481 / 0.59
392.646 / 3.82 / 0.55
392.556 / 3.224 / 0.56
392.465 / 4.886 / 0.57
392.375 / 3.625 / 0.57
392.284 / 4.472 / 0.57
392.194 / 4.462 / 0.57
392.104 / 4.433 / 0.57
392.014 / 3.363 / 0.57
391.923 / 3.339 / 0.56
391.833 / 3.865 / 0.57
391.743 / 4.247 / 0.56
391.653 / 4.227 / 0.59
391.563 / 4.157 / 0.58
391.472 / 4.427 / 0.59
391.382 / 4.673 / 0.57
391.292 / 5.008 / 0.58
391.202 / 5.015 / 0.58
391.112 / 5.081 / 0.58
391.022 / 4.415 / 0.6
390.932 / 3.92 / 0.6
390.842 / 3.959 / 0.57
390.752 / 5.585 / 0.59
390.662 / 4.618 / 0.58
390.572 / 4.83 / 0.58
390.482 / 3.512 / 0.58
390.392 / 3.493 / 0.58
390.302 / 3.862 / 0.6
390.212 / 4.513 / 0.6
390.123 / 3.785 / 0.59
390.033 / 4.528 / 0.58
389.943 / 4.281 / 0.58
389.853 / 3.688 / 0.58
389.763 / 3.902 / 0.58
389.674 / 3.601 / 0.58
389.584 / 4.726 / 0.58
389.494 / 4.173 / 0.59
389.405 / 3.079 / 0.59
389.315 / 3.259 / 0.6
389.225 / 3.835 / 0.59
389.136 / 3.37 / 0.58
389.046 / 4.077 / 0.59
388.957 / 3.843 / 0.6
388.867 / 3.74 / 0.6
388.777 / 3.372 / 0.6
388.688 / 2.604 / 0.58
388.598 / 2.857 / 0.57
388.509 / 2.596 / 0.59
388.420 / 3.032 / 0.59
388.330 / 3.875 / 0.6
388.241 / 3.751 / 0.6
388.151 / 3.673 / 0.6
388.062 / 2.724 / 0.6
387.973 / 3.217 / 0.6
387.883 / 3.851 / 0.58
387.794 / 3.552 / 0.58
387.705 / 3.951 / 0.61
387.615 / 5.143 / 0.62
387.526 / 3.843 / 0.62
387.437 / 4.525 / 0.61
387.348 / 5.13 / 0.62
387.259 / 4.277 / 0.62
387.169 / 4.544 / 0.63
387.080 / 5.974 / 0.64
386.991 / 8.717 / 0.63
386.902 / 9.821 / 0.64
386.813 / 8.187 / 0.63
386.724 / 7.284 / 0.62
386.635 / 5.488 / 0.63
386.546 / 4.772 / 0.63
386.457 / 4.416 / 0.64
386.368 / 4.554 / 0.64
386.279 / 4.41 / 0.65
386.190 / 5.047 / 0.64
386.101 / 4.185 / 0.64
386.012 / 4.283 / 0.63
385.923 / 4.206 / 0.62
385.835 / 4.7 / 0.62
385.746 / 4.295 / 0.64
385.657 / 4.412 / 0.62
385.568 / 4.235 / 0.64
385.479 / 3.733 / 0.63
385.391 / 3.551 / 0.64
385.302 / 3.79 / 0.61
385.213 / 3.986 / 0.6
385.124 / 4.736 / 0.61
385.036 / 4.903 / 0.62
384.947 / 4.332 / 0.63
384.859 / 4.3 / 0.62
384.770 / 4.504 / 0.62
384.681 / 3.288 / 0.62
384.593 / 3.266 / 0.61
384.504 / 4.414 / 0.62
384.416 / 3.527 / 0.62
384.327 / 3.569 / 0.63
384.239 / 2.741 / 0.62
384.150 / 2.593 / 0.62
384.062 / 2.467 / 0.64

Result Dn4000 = 1.36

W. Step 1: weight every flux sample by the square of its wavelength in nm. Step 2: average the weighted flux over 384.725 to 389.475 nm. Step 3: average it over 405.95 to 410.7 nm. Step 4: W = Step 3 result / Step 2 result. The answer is 1.29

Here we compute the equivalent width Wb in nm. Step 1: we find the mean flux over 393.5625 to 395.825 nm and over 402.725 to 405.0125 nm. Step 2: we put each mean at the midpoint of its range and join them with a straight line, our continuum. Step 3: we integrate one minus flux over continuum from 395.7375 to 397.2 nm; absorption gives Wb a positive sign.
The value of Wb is 0.23 nm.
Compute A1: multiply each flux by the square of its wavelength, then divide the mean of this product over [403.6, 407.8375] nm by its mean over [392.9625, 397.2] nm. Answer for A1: 1.5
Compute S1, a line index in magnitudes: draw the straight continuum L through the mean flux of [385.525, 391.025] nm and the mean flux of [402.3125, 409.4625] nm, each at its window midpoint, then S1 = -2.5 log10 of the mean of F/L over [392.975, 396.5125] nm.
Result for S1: 0.25 mag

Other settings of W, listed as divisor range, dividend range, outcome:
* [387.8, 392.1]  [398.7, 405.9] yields 1.43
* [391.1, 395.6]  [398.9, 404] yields 1.43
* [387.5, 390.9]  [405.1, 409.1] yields 1.51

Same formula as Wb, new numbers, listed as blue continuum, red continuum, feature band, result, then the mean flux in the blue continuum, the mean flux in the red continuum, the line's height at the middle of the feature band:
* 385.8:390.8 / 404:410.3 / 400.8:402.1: -0.10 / 4.37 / 5.15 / 4.91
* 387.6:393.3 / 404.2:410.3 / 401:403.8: -0.34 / 3.82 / 5.14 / 4.76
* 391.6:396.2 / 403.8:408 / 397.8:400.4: -0.35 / 3.77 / 5.24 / 4.4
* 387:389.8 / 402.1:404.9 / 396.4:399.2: 0.34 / 3.87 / 5.23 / 4.72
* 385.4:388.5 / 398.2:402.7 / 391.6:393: 0.32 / 4.72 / 5.17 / 4.9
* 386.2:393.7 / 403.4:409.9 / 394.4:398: 0.47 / 4.1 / 5.19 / 4.51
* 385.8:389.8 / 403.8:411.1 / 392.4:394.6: 0.56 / 4.4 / 5.11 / 4.61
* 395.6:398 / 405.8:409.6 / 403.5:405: -0.18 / 3.8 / 5.18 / 4.74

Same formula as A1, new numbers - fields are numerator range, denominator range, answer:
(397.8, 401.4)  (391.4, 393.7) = 1.52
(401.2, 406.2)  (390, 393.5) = 1.45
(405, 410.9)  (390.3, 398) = 1.41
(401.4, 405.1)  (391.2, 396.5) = 1.46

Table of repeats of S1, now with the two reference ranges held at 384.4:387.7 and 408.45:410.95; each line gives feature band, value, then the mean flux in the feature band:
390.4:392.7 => 0.136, 4.27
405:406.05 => -0.096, 5.31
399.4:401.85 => -0.086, 5.25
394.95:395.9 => 0.167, 4.16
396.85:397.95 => 0.255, 3.83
